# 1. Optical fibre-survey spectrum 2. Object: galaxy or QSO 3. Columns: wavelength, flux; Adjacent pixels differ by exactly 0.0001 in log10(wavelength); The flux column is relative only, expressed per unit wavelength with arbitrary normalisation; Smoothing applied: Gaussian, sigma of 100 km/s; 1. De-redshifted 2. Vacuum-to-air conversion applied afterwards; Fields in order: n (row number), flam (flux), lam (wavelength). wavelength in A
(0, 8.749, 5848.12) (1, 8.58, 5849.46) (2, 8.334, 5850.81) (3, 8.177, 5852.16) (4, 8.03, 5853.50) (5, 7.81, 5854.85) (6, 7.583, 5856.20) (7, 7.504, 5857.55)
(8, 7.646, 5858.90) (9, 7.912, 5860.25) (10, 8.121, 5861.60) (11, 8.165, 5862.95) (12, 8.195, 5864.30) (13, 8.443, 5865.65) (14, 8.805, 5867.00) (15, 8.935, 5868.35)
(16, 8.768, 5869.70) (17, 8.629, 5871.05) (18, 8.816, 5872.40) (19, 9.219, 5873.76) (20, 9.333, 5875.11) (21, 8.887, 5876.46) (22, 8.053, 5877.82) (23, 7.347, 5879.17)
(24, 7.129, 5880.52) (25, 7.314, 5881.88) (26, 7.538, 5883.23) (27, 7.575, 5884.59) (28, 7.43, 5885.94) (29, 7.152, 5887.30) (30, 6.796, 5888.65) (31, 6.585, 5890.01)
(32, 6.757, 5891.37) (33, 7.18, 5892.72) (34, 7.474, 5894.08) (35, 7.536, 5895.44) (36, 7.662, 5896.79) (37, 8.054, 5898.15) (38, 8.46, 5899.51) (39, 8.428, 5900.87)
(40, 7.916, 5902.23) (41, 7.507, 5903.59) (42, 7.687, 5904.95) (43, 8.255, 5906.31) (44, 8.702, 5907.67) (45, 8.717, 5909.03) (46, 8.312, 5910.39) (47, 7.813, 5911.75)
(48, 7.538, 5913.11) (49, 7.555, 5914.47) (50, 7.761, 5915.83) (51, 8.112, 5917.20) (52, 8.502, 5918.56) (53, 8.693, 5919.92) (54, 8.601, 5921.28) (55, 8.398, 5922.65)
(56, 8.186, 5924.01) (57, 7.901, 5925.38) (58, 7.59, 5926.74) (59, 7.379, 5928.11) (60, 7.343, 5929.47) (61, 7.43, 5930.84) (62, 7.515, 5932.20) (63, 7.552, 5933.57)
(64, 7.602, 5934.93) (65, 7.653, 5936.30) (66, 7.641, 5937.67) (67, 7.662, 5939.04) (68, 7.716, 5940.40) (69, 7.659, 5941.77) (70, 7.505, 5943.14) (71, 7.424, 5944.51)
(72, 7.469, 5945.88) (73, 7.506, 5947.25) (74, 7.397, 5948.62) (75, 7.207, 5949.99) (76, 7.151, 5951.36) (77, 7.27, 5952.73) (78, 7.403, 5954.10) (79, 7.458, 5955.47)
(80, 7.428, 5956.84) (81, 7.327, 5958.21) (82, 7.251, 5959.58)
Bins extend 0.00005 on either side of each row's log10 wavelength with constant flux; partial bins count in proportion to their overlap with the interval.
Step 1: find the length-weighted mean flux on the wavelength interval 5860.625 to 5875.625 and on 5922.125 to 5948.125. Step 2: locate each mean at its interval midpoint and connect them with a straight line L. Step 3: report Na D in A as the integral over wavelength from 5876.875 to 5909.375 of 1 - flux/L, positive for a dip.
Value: 2.5 A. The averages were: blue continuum 8.65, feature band 7.63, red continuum 7.63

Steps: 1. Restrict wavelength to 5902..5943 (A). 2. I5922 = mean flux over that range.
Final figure 7.89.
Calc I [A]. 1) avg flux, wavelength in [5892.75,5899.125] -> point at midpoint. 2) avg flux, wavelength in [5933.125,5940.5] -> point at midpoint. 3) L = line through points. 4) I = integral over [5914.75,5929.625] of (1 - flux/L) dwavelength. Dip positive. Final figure -0.8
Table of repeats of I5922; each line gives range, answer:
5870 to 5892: 7.8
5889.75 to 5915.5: 7.82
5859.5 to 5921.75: 8.01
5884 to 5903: 7.5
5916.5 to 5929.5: 8.1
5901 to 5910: 8.15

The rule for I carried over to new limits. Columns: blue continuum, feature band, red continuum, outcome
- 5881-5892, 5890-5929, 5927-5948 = -3.2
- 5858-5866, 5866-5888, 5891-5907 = -0.7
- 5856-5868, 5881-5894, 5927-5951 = 1.2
